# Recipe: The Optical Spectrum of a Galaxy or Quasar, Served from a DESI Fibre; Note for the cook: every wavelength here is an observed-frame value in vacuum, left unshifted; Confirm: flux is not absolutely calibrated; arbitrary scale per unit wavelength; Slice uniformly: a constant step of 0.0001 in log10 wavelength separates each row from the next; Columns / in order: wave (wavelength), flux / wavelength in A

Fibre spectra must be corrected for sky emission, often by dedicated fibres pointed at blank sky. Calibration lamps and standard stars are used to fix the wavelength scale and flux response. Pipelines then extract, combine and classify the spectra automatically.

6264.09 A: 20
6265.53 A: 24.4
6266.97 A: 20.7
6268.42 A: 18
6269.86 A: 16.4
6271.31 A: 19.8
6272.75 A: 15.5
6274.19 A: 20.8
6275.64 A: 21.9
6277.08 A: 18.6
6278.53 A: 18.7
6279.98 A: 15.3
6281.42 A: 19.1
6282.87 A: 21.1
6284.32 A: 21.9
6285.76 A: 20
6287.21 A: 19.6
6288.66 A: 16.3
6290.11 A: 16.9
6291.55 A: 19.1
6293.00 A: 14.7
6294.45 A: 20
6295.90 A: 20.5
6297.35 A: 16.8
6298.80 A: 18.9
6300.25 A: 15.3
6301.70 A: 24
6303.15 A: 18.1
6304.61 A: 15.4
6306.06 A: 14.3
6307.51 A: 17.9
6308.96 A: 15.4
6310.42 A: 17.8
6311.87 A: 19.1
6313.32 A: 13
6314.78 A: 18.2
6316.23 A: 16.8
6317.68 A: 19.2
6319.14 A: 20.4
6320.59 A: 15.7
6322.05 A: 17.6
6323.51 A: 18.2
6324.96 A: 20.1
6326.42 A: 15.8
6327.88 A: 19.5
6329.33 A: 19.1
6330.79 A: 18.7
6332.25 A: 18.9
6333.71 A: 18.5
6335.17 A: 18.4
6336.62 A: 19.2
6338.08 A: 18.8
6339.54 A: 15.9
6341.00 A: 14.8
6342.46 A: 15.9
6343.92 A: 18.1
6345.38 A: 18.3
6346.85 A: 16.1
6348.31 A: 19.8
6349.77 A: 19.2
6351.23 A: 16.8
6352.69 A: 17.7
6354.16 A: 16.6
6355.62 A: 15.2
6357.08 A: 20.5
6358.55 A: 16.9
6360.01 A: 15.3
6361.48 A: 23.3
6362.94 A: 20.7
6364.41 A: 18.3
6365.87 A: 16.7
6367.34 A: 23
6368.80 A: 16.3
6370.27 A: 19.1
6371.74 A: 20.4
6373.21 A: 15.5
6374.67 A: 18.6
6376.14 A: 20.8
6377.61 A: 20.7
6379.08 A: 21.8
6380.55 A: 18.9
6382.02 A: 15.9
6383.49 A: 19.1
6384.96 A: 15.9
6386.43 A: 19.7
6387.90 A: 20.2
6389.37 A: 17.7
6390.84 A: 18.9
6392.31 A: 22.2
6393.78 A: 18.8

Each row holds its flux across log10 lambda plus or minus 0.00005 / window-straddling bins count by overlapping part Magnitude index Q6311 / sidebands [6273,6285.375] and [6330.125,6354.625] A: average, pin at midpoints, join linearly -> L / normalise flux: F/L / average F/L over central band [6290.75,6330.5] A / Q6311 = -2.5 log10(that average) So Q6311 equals 0.05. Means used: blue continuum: 19.5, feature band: 17.8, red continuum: 17.8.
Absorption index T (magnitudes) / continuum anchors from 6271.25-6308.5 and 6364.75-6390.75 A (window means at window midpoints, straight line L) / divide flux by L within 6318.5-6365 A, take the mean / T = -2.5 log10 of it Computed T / 0.04 mag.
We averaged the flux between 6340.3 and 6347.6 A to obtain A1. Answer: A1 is 16.6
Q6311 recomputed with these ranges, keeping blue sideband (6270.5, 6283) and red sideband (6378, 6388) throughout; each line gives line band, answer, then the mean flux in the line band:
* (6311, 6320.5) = 0.07 mag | 17.7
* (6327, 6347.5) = 0.06 mag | 17.9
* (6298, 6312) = 0.08 mag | 17.5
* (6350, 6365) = 0.04 mag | 18.2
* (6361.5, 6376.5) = -0.02 mag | 19.1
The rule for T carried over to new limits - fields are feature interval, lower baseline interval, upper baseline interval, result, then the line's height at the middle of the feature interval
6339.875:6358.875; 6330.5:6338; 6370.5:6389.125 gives 0.09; 18.8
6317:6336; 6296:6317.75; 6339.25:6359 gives -0.07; 17.3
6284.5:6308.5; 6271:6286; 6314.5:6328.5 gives 0.05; 18.8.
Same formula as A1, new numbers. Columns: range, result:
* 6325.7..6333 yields 18.4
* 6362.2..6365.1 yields 19.5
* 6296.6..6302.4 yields 18.7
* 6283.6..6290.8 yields 18.9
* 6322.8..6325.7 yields 19.2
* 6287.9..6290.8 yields 16.6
